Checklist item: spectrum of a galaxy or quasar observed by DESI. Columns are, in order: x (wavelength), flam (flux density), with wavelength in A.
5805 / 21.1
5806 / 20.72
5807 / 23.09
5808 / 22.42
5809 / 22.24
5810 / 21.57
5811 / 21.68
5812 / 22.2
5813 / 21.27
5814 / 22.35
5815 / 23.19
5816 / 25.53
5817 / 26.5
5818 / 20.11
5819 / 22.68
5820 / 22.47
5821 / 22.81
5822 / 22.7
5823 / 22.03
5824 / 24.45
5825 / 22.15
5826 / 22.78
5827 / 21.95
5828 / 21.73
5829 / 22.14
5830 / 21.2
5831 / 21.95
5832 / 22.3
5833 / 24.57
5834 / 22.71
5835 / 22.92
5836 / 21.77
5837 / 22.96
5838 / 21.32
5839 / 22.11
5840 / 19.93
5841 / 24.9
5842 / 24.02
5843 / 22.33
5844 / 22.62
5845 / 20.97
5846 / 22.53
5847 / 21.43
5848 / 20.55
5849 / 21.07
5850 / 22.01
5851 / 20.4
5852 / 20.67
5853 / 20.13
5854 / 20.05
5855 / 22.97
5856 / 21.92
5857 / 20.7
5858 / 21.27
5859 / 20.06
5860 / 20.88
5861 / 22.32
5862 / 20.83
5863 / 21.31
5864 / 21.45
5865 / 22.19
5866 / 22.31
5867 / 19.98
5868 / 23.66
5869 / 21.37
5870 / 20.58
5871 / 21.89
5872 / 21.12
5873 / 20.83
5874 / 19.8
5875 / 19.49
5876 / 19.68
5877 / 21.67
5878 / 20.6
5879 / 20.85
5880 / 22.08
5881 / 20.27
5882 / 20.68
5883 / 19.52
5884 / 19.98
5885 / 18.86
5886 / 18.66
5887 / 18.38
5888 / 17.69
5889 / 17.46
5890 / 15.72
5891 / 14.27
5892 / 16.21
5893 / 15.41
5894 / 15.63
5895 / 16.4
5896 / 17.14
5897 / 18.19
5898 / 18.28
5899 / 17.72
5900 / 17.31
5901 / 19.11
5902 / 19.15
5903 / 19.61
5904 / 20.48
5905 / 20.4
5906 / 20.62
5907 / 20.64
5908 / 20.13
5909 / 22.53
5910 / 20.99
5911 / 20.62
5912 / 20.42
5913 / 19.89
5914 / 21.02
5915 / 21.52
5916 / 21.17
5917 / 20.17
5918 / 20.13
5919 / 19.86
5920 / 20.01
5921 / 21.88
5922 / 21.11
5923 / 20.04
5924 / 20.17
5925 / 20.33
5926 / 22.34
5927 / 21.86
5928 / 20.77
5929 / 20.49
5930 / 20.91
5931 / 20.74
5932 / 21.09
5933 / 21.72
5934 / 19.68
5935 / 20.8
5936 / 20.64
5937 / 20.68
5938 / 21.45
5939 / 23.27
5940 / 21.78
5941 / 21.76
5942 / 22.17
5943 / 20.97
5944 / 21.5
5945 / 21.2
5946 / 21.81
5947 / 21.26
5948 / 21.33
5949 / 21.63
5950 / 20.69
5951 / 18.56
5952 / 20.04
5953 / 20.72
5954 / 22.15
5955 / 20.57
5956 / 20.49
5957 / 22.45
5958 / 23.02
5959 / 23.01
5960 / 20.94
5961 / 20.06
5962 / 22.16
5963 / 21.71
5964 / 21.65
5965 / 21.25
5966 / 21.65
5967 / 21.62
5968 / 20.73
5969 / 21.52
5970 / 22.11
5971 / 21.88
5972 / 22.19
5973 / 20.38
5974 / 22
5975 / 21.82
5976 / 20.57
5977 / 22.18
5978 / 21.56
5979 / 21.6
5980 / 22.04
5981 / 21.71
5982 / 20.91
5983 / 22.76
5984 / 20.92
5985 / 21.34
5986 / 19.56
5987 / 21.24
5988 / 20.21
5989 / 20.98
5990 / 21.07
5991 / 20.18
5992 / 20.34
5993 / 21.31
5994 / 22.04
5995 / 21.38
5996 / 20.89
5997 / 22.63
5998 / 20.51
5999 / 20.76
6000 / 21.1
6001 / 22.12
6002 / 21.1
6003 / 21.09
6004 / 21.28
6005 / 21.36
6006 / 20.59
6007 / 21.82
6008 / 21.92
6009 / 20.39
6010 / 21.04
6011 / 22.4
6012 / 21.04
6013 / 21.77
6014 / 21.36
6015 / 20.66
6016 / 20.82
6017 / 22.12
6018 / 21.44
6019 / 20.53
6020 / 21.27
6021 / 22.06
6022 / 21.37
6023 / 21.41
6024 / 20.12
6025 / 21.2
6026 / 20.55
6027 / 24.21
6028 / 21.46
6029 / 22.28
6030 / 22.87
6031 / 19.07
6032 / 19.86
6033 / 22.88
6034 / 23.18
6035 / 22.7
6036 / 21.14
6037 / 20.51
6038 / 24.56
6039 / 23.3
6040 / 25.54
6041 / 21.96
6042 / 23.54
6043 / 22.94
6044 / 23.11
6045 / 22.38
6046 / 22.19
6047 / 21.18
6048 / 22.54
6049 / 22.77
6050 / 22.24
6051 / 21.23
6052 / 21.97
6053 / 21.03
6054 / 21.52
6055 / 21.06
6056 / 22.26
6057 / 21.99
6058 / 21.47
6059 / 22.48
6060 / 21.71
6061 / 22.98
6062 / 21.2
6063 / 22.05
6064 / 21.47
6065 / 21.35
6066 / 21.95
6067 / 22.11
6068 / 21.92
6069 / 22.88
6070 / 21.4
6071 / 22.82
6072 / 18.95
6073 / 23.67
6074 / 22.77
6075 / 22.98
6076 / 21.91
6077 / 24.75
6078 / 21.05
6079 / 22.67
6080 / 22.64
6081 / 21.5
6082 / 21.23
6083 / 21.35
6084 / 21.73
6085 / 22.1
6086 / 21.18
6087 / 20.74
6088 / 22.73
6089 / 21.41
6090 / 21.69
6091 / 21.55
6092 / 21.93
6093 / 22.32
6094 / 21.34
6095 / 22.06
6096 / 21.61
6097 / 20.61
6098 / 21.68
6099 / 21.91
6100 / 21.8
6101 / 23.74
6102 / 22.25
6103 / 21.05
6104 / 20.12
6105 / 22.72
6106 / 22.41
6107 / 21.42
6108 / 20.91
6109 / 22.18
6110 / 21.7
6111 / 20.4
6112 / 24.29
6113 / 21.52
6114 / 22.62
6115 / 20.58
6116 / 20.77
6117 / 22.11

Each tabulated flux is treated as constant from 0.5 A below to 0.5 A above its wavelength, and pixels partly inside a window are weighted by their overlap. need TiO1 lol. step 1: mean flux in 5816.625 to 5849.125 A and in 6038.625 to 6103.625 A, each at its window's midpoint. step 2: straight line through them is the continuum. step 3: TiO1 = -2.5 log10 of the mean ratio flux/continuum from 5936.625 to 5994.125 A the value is 0.04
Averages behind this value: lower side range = 22.4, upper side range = 22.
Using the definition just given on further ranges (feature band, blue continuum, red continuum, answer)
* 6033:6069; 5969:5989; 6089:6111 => -0.03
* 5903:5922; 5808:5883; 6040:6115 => 0.06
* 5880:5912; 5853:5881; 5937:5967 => 0.14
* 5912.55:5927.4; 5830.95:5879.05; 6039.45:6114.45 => 0.05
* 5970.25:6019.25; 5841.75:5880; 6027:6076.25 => 0.03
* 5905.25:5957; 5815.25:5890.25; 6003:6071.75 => 0.03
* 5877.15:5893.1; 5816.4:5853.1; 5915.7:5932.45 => 0.15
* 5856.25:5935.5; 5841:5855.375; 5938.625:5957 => 0.07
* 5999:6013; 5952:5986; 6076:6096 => 0.02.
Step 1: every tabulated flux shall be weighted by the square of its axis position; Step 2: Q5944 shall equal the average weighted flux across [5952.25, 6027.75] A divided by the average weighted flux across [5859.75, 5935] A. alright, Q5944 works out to 1.1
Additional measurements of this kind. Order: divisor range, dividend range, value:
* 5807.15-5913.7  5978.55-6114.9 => 1.11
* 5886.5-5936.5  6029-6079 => 1.19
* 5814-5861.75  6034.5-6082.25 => 1.08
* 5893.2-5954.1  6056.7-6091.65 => 1.13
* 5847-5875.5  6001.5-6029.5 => 1.07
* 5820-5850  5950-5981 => 1.00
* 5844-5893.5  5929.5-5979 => 1.08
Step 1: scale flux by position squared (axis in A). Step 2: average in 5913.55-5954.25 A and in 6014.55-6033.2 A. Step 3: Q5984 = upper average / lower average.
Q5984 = 1.05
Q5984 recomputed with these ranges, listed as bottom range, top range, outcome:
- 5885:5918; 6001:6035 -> 1.18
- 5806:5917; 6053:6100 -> 1.12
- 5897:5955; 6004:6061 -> 1.09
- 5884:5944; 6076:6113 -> 1.17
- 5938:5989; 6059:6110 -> 1.06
